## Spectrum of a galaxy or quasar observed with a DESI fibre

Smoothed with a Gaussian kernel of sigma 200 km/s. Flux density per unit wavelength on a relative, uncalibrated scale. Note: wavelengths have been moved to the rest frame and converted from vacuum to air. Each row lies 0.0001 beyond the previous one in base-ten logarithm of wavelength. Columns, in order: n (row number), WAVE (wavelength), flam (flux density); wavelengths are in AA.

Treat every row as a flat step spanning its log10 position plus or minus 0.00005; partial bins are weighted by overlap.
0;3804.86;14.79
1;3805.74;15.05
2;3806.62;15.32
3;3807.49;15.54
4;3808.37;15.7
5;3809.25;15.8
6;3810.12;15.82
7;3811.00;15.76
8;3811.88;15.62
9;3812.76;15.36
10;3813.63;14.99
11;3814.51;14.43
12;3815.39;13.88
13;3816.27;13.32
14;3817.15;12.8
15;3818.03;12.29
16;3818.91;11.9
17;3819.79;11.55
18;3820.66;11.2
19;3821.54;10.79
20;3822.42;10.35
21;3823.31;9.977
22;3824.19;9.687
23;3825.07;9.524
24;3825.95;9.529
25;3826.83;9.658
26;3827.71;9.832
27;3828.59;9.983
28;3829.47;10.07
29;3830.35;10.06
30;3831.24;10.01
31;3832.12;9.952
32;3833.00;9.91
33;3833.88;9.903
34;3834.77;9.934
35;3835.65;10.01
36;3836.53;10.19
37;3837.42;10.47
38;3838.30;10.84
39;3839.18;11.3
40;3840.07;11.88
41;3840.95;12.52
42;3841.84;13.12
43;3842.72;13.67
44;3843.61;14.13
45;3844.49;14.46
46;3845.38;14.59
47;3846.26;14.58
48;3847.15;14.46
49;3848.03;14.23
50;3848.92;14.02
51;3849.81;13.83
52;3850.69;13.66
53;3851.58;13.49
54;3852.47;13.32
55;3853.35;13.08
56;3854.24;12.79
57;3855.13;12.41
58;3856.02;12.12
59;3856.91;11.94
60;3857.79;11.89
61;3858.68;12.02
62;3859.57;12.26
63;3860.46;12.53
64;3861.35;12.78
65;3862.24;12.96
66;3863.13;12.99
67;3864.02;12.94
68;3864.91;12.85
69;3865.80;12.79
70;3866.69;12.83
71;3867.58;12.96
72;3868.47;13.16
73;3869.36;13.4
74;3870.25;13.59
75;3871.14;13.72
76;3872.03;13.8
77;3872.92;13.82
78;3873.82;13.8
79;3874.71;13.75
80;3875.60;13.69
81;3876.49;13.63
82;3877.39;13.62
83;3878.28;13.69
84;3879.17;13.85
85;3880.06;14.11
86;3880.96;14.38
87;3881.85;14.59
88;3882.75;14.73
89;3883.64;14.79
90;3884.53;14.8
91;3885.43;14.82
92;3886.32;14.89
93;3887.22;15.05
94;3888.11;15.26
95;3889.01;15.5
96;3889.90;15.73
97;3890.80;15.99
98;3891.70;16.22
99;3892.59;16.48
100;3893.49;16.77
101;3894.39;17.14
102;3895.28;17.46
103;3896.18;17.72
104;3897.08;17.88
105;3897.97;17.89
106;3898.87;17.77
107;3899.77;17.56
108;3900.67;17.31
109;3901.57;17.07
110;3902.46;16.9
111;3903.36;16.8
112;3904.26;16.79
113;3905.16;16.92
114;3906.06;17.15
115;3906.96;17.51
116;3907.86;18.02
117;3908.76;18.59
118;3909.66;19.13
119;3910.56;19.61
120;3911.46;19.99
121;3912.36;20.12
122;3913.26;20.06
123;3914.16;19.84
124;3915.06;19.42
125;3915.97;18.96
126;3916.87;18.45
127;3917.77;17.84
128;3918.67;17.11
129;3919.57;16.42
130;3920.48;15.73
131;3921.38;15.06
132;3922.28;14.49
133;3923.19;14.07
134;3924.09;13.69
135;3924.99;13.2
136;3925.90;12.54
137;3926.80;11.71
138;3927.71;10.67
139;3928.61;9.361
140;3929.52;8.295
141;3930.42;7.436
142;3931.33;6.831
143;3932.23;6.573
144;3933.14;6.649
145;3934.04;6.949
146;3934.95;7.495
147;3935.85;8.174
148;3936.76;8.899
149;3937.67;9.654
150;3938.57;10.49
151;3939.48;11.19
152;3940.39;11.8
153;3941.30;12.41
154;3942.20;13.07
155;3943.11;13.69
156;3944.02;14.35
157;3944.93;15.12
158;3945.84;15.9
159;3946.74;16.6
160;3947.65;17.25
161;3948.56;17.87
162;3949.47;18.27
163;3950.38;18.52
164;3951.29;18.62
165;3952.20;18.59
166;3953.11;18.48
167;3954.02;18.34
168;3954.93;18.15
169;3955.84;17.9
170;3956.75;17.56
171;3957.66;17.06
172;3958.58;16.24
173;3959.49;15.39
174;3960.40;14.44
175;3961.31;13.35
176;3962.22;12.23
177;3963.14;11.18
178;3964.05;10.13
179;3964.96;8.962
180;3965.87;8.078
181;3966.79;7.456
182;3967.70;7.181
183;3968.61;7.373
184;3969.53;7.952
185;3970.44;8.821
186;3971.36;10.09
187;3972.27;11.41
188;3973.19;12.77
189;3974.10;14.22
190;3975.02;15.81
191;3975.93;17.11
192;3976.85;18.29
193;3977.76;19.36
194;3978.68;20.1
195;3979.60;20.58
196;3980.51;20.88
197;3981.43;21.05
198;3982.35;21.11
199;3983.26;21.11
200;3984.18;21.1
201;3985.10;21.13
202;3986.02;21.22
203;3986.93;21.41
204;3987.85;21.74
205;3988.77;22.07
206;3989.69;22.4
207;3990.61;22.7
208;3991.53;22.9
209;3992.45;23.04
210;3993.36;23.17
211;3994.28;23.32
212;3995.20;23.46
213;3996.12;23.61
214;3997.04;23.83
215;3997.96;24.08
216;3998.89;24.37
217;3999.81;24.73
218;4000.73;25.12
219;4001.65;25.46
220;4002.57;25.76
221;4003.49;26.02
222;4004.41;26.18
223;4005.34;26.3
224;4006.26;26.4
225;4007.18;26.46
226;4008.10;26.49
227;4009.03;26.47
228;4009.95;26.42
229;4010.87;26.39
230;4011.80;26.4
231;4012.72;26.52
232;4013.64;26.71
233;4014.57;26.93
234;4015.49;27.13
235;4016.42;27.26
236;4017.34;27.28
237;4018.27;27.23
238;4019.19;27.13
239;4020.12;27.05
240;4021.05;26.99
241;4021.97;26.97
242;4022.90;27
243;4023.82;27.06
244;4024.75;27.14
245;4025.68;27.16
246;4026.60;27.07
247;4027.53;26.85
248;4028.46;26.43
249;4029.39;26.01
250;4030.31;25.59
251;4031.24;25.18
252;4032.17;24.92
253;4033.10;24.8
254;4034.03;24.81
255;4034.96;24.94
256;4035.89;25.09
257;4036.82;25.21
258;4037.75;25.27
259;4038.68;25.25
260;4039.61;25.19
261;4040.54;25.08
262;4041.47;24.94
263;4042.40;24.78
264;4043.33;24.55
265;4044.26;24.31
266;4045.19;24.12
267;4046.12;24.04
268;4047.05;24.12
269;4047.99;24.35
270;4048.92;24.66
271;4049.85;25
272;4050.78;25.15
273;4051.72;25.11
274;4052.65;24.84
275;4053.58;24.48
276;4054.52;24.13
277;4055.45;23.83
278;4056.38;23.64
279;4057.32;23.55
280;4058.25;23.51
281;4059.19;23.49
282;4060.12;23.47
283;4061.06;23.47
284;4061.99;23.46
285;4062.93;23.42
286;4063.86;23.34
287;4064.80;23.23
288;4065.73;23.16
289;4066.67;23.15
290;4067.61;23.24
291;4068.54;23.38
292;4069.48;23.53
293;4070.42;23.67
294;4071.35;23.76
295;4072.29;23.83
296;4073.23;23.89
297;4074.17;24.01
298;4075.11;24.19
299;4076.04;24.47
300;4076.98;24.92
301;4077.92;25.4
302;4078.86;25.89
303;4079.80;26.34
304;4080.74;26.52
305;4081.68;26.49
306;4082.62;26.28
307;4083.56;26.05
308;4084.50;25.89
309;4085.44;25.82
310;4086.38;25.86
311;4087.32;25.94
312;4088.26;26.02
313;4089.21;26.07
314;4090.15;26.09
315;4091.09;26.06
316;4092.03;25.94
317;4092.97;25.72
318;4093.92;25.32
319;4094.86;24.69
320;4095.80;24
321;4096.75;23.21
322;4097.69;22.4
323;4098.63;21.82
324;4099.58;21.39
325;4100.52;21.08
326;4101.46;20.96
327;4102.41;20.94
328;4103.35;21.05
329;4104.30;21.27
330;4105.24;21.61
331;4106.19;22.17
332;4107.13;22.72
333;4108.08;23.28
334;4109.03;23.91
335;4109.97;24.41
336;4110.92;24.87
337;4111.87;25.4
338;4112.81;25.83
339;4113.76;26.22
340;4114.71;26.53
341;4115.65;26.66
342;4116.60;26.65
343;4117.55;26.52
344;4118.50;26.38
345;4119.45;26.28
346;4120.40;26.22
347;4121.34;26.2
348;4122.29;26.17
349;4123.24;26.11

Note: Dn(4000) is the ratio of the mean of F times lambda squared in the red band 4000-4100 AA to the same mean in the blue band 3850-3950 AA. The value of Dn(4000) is 1.89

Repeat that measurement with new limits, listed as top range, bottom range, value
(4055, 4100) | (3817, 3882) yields 2.22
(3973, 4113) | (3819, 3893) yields 2.08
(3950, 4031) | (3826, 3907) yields 1.63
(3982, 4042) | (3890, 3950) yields 1.77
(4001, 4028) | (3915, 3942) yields 2.34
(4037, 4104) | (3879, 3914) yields 1.58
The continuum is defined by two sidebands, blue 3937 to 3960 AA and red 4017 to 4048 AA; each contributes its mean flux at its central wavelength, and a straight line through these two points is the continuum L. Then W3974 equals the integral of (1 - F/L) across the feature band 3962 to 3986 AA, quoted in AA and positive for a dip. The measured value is 5.5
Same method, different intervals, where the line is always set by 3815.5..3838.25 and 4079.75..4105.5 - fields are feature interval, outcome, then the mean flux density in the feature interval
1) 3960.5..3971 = 4.9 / 9.51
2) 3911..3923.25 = -2.1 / 17.8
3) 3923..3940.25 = 6.8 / 9.65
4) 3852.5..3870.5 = -0.5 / 12.7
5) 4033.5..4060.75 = -3.2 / 24.5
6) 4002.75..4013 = -3.3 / 26.4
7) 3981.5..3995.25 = -2.3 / 22.1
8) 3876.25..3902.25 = -3.7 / 15.8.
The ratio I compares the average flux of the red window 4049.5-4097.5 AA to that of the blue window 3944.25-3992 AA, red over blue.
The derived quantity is 1.5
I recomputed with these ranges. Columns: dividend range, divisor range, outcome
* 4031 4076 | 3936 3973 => 1.80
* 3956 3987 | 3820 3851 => 1.31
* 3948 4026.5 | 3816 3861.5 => 1.74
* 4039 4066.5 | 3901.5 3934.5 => 1.61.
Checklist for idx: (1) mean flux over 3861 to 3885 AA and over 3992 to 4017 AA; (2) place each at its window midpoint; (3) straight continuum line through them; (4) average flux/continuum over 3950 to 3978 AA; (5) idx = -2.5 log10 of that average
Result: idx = 0.49 mag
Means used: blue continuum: 13.6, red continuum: 25.5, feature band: 13.8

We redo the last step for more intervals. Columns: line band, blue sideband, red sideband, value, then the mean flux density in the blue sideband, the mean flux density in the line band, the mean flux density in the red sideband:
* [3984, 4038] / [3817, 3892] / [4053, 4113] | -0.226 mag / 12.7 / 25.2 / 24.1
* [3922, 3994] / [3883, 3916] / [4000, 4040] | 0.425 mag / 17.3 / 14.8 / 26.2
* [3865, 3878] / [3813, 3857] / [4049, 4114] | 0.024 mag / 12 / 13.5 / 24.2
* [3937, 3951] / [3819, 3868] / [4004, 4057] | 0.324 mag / 11.9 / 14.4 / 25.7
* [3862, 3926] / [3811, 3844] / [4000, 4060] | 0.026 mag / 11.5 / 15.8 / 25.6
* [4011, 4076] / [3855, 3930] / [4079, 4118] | -0.141 mag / 15.2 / 25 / 24.5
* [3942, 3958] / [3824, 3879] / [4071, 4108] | 0.017 mag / 12.4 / 17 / 24.2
